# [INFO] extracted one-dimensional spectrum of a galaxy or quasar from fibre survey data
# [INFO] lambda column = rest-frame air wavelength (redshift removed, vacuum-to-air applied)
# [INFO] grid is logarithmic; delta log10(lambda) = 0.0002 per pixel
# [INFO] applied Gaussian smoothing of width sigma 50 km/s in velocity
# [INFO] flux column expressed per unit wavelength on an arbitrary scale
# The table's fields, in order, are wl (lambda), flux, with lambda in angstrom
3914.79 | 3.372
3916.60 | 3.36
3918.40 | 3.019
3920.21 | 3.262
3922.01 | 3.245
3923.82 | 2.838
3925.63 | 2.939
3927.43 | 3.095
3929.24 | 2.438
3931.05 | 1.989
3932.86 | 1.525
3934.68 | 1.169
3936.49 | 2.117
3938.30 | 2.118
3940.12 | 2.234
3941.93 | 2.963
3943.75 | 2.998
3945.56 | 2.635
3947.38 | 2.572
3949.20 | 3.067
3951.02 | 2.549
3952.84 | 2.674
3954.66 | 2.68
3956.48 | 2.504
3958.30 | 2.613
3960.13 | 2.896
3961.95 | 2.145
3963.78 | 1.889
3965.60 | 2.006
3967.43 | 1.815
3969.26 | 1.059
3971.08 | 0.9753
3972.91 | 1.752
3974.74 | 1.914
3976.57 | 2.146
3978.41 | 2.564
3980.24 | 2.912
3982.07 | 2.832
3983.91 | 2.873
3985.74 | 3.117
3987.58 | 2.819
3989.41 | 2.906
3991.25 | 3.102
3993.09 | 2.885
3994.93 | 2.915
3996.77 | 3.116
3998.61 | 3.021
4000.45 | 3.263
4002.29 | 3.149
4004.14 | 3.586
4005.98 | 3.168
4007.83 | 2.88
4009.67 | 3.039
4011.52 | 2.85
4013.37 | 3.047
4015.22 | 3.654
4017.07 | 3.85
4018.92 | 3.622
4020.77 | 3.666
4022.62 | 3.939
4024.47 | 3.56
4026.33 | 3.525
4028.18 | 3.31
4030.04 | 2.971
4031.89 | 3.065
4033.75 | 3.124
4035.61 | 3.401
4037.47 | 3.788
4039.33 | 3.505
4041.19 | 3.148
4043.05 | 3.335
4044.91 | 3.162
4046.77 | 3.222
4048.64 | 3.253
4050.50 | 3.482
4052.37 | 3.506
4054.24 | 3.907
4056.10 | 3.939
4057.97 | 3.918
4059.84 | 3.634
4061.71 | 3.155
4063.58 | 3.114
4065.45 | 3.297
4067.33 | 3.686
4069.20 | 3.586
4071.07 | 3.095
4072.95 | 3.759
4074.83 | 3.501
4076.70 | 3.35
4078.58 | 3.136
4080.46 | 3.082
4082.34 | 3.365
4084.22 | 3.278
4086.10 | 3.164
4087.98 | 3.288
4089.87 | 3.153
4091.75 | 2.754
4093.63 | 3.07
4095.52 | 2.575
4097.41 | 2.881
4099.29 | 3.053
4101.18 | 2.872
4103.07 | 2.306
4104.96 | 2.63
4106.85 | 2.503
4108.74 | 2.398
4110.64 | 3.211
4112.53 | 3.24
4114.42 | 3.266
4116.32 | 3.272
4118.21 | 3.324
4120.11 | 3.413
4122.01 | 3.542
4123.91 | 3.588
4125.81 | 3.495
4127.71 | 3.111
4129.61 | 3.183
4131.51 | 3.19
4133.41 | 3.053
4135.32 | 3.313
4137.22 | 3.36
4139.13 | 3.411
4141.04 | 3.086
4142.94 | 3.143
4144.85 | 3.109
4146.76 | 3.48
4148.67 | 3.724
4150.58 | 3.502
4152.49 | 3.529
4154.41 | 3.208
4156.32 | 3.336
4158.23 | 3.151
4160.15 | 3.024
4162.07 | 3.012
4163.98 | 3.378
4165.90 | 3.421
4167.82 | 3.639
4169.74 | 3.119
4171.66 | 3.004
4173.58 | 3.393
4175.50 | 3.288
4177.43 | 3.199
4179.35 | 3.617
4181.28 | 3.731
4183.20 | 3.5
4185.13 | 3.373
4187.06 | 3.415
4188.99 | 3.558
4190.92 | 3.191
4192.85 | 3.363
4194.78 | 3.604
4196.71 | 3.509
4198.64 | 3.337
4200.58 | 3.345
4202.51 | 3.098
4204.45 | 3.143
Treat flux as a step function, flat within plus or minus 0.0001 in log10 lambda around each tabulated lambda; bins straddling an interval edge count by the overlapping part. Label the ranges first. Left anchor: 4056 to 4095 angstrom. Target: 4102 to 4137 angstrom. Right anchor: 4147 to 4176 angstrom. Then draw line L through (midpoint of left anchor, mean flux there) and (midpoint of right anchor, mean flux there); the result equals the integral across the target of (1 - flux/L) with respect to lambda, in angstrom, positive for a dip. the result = 2.2 angstrom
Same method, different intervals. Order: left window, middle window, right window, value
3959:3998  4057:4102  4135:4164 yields -4.8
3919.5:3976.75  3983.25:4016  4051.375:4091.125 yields -3.4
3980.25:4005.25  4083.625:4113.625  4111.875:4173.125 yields 3.1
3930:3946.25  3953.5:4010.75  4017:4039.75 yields 4.6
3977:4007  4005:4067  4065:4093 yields -4.9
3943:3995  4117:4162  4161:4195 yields -1.5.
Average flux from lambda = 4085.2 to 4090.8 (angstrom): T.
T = 3.2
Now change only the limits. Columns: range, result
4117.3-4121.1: 3.37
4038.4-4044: 3.33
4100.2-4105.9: 2.6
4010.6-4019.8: 3.4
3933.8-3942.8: 2.12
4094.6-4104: 2.74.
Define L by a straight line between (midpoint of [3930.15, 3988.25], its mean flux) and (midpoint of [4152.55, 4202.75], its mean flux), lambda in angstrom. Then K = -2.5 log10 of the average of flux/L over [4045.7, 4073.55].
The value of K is -0.25 mag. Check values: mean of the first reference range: 2.31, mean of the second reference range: 3.35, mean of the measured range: 3.5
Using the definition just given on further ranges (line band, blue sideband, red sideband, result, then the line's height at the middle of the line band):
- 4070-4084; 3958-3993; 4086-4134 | -0.16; 2.88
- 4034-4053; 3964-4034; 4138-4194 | -0.12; 3.01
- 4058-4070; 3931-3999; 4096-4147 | -0.20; 2.86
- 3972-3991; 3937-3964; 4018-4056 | 0.12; 2.89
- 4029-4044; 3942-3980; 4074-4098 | -0.18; 2.8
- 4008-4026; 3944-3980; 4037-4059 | -0.13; 3.06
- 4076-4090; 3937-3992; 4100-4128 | -0.10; 2.95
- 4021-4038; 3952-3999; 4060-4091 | -0.17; 2.92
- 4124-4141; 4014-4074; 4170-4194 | 0.05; 3.41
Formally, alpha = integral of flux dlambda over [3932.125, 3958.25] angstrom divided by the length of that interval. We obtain 2.43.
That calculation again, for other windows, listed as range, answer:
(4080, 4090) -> 3.23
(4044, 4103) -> 3.28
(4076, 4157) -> 3.16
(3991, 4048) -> 3.29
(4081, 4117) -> 2.96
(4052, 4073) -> 3.54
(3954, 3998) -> 2.44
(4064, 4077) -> 3.46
